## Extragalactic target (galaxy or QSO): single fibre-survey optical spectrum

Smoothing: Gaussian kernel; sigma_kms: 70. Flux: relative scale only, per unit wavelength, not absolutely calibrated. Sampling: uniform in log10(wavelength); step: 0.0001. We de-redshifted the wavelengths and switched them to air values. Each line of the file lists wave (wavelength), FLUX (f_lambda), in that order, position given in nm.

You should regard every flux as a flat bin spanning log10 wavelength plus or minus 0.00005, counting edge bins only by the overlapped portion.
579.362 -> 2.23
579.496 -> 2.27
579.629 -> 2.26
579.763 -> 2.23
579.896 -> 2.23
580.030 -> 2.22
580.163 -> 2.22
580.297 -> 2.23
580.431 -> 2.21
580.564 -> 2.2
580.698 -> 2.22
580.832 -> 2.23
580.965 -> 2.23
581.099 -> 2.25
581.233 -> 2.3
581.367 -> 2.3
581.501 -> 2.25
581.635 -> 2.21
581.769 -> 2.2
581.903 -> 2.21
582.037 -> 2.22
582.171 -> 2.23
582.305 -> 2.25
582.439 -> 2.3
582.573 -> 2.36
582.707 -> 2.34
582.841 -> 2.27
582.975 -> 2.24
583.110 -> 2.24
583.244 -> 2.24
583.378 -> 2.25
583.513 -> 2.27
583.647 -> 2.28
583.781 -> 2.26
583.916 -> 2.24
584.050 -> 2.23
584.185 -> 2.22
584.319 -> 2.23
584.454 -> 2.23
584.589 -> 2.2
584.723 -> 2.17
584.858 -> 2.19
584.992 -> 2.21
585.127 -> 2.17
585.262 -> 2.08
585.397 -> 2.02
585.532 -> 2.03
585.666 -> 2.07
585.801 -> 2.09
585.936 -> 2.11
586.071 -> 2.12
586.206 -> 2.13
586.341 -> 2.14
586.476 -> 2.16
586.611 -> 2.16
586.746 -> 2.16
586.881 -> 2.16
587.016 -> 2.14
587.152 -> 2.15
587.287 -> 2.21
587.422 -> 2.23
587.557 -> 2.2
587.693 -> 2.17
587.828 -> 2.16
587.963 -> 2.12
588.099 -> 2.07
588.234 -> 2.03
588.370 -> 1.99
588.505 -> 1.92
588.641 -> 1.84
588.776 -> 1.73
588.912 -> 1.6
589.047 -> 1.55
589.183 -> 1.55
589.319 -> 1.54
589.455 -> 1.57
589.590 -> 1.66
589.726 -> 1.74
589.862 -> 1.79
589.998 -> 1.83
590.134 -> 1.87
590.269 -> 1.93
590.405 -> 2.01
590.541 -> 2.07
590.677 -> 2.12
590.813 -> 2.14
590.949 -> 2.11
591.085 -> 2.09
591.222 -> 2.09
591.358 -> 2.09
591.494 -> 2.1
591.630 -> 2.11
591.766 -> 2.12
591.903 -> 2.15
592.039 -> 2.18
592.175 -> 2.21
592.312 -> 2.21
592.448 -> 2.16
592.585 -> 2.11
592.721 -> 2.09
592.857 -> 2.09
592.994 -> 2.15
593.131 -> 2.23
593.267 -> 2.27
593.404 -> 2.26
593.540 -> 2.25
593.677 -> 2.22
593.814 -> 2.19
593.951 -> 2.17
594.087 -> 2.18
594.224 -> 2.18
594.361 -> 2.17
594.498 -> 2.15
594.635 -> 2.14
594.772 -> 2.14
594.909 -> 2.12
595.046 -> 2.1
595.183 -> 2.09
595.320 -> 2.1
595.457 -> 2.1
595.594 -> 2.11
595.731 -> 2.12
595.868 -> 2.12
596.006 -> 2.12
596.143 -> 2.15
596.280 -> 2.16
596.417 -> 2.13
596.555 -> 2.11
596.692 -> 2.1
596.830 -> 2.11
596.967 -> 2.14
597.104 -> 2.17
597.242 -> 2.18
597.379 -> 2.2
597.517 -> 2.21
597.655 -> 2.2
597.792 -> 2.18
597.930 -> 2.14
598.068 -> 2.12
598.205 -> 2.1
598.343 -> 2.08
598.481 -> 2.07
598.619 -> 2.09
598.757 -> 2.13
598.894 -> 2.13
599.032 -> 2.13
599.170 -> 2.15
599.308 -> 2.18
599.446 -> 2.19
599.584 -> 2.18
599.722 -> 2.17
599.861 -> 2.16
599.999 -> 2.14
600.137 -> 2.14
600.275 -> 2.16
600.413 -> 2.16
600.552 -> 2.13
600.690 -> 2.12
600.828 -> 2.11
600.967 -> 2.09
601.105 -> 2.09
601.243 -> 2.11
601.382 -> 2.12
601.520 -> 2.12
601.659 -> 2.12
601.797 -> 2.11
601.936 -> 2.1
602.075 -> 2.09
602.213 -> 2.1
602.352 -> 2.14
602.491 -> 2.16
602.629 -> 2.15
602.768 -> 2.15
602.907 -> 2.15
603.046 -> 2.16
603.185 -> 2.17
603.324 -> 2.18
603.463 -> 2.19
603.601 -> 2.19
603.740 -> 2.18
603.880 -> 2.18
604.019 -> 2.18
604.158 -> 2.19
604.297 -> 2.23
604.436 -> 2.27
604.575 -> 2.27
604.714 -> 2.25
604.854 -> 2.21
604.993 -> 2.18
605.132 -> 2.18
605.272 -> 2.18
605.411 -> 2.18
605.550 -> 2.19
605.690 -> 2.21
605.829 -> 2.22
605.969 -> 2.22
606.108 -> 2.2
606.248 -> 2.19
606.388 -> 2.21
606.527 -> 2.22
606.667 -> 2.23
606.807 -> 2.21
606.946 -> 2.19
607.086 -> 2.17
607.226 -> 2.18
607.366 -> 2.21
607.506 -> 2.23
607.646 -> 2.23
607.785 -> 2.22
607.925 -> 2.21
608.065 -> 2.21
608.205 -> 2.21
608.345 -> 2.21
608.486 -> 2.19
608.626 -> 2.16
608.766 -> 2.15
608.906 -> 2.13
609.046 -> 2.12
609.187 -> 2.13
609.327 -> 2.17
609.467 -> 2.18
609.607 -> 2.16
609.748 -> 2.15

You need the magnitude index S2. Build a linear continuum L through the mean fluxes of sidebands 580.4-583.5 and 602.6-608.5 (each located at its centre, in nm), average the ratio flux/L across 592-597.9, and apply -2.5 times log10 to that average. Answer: 0.03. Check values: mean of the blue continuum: 2.25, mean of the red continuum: 2.2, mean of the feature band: 2.16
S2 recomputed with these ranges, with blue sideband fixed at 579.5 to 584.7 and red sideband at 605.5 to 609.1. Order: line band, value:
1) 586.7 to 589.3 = 0.13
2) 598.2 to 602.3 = 0.04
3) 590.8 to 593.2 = 0.05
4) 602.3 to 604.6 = 0.01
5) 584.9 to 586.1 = 0.07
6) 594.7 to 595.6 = 0.06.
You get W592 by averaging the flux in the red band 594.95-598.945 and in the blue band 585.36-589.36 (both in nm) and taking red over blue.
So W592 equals 1.05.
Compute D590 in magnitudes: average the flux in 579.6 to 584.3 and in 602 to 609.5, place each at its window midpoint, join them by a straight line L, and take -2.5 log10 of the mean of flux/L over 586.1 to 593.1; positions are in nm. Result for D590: 0.11 mag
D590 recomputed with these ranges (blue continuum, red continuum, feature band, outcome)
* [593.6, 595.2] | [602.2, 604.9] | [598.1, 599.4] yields 0.025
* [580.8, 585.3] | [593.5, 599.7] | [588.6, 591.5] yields 0.177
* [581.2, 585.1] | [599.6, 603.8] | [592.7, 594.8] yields 0.001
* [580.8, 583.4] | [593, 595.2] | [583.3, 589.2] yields 0.065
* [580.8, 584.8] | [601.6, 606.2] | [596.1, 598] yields 0.023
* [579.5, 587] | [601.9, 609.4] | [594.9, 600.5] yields 0.028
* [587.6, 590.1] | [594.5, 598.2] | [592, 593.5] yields -0.100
